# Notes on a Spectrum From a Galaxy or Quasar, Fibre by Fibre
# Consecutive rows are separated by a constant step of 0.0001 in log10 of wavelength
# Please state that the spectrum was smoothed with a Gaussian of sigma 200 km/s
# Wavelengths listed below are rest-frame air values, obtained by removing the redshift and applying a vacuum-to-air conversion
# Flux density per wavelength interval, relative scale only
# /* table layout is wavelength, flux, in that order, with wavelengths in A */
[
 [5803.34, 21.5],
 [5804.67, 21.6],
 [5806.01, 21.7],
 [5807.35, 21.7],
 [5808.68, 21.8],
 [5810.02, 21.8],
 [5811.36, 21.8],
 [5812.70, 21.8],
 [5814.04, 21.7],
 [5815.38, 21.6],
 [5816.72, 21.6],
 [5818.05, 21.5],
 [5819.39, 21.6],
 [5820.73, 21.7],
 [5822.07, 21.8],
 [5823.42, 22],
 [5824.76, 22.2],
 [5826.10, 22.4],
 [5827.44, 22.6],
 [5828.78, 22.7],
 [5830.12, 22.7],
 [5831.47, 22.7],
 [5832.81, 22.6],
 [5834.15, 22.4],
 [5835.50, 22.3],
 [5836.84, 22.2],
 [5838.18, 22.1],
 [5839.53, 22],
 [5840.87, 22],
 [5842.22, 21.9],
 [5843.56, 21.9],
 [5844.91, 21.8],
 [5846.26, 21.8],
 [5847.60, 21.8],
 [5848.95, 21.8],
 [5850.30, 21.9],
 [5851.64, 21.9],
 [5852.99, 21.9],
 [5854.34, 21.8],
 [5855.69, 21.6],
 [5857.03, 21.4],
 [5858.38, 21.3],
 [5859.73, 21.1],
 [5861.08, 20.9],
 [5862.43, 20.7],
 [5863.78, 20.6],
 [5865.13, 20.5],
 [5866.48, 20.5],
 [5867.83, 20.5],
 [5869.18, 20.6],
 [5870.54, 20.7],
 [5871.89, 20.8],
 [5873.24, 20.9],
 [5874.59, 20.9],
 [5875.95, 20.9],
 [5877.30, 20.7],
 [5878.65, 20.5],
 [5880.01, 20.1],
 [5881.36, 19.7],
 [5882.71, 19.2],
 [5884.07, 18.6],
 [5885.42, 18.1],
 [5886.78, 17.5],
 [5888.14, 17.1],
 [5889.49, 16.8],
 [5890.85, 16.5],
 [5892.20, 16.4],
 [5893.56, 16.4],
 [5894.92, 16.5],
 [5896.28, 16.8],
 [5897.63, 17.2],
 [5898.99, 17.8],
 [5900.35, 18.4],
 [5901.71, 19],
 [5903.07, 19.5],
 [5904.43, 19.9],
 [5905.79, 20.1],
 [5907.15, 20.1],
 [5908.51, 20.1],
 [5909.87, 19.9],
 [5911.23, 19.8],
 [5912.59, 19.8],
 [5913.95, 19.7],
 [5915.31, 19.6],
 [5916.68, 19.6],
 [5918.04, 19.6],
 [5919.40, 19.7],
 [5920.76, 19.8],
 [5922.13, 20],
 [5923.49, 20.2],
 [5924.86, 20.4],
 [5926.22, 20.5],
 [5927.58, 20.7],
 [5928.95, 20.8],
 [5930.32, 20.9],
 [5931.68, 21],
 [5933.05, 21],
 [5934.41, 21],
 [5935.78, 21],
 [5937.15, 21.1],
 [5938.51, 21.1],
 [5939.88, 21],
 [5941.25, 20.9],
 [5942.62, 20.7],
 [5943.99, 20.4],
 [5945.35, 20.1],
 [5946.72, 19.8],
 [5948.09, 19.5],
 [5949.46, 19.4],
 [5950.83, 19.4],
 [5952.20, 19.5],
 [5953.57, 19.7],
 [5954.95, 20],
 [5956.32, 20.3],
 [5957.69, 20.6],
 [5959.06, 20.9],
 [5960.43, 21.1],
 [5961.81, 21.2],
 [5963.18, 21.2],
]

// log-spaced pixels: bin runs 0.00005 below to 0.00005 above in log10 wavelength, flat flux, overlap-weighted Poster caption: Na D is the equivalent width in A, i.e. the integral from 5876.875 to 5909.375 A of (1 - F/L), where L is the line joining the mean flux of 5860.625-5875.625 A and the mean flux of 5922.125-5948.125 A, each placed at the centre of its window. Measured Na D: 3.5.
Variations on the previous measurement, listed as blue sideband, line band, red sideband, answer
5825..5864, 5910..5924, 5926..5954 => 0.7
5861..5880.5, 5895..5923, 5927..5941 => 2.1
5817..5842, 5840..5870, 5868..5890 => -0.7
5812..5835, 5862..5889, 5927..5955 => 1.8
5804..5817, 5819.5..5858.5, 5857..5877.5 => -1.5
